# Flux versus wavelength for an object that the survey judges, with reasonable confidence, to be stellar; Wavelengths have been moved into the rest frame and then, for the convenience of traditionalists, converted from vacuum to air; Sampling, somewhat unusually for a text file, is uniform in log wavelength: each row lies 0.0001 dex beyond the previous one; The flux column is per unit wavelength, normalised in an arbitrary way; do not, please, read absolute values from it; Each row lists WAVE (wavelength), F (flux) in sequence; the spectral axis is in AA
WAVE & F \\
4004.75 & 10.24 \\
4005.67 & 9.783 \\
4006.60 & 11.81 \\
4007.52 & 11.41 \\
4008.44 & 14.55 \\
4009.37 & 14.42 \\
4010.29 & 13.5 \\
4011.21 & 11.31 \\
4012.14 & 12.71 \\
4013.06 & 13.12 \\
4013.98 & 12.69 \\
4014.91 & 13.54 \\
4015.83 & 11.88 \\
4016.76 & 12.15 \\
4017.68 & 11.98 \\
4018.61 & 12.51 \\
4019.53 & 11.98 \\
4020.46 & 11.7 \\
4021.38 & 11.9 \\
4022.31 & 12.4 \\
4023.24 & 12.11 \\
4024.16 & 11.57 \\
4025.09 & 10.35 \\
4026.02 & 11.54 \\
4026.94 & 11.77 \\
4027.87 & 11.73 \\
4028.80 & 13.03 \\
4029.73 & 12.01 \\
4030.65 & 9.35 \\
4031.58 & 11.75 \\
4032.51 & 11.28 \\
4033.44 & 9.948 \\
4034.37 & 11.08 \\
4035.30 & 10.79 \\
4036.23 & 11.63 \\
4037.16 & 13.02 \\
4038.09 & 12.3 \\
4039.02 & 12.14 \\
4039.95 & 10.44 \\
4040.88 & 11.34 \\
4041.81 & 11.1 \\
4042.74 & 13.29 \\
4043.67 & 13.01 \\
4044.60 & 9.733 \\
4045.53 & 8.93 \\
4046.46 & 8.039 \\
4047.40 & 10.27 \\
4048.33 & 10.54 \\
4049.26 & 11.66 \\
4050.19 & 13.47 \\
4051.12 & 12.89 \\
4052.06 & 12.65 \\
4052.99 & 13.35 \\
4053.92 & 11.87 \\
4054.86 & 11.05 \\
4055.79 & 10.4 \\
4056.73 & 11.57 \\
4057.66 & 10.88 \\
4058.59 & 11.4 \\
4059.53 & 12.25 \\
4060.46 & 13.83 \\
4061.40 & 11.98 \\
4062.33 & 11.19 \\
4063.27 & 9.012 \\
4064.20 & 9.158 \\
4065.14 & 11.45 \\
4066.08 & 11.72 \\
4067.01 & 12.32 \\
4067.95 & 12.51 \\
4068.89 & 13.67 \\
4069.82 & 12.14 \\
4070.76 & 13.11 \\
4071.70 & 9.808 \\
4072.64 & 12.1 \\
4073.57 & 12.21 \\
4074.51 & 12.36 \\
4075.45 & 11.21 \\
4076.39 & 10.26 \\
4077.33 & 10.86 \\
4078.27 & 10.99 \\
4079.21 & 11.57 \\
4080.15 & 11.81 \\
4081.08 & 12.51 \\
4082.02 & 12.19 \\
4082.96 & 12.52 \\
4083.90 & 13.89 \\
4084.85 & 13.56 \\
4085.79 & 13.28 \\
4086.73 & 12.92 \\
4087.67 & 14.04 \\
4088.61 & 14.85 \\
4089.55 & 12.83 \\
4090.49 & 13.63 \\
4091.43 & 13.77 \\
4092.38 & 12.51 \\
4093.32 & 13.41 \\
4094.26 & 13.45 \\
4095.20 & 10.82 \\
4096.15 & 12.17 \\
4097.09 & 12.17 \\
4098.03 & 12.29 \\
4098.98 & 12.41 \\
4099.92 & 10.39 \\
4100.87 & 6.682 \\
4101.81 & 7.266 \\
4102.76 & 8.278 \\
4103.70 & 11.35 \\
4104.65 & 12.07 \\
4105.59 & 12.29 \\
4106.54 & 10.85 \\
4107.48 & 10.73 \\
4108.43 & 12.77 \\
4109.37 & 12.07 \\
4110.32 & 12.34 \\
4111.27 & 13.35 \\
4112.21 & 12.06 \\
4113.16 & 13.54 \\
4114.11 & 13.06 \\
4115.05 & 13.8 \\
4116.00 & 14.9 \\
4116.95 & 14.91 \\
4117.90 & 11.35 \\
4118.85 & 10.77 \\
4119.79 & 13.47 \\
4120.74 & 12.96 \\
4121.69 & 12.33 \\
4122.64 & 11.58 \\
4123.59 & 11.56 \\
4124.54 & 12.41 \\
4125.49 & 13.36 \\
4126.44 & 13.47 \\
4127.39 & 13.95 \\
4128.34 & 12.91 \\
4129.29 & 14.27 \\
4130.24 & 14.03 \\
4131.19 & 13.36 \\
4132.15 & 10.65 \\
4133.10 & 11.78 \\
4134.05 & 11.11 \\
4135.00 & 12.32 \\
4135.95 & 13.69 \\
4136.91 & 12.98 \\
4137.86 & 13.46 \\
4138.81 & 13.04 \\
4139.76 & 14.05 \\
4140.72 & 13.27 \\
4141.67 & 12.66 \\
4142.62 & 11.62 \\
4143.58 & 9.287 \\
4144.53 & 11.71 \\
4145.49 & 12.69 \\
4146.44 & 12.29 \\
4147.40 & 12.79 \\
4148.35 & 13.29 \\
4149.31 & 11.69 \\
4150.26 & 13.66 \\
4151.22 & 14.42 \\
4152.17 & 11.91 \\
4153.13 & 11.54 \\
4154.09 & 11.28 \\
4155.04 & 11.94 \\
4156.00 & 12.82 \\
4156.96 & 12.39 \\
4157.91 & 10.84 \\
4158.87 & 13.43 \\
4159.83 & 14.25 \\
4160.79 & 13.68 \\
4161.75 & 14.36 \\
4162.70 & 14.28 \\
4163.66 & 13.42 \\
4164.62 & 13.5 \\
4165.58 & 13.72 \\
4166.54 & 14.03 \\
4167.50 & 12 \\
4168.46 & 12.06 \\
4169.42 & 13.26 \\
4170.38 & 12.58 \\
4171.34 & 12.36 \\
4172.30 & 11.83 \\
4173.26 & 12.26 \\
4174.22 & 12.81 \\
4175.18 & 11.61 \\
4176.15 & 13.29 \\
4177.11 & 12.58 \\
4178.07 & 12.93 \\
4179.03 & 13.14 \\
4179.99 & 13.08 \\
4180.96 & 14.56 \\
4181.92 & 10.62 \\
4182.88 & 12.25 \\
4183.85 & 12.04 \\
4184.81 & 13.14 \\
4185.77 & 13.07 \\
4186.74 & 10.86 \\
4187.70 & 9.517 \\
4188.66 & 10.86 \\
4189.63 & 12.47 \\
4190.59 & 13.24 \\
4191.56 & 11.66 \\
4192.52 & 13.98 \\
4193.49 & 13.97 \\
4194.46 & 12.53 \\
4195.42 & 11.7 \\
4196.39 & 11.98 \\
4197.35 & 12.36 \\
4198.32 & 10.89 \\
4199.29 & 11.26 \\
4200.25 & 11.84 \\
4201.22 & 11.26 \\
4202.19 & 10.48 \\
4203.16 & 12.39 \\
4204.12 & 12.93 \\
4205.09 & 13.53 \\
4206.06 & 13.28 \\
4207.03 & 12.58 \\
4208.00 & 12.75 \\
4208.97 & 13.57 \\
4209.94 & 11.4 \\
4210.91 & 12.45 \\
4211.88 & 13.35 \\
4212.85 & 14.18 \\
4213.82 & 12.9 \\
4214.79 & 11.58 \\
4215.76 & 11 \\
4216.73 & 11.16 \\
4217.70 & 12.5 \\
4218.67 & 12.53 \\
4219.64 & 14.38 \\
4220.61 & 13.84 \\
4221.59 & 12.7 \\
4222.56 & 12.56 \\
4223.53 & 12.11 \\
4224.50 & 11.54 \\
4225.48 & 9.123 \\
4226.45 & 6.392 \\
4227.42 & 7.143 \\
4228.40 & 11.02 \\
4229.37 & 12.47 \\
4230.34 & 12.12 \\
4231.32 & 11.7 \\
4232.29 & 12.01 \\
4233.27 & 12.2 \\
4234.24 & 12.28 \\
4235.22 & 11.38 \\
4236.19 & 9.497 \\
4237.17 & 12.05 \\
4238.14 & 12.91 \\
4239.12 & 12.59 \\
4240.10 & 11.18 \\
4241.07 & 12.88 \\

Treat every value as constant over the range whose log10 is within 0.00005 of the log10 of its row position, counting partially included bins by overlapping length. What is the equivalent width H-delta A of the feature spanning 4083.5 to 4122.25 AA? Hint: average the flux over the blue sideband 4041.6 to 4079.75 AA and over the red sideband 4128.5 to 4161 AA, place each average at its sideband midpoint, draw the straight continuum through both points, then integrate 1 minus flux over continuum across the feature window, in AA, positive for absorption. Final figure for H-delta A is -0.9 AA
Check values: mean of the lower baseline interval 11.5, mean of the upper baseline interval 12.6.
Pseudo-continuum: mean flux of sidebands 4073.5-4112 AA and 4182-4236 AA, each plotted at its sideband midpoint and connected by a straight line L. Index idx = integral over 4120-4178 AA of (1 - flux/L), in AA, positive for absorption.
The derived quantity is -3.6 AA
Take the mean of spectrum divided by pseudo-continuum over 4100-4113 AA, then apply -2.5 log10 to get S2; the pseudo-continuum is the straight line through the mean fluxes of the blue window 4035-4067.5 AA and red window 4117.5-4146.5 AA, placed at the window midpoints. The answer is 0.115 mag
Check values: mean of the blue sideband 11.5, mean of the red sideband 12.5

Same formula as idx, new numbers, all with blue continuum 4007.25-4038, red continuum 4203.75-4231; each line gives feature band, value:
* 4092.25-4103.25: 1.0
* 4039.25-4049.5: 1.1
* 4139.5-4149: -0.2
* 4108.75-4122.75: -1.0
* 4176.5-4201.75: -0.4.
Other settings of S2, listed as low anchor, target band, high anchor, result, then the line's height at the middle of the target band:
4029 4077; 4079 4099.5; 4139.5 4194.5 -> -0.090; 11.8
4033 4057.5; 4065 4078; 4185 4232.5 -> -0.031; 11.5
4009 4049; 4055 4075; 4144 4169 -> 0.031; 12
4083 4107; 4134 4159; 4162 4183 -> 0.011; 12.6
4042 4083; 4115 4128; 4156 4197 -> -0.064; 12.1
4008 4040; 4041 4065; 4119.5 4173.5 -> 0.078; 12.2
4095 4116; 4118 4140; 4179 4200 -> -0.086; 11.8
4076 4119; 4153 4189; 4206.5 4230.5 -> -0.053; 12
